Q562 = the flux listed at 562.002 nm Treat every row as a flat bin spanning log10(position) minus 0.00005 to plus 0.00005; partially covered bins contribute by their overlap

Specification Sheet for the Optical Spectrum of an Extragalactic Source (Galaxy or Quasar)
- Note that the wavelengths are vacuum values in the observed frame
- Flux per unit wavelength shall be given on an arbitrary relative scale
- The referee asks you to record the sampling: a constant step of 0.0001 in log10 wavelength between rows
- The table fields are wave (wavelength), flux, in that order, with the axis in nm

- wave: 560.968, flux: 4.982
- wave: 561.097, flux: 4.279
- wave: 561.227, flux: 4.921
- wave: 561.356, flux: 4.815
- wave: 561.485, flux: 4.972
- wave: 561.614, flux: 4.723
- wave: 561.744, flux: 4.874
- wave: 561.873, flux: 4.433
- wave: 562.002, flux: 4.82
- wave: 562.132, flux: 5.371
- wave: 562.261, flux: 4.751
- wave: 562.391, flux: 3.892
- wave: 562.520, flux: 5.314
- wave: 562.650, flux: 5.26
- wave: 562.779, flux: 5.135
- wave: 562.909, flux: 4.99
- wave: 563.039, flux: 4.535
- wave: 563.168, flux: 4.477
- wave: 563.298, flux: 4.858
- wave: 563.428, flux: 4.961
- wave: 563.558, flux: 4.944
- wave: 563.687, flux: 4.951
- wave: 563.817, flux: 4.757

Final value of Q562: 4.82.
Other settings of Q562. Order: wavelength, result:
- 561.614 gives 4.723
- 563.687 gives 4.951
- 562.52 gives 5.314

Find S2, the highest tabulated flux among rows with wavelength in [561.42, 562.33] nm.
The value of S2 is 5.371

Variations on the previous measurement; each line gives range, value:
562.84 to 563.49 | 4.99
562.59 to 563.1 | 5.26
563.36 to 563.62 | 4.961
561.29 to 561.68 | 4.972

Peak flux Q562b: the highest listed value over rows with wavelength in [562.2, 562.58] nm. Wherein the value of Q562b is 5.314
